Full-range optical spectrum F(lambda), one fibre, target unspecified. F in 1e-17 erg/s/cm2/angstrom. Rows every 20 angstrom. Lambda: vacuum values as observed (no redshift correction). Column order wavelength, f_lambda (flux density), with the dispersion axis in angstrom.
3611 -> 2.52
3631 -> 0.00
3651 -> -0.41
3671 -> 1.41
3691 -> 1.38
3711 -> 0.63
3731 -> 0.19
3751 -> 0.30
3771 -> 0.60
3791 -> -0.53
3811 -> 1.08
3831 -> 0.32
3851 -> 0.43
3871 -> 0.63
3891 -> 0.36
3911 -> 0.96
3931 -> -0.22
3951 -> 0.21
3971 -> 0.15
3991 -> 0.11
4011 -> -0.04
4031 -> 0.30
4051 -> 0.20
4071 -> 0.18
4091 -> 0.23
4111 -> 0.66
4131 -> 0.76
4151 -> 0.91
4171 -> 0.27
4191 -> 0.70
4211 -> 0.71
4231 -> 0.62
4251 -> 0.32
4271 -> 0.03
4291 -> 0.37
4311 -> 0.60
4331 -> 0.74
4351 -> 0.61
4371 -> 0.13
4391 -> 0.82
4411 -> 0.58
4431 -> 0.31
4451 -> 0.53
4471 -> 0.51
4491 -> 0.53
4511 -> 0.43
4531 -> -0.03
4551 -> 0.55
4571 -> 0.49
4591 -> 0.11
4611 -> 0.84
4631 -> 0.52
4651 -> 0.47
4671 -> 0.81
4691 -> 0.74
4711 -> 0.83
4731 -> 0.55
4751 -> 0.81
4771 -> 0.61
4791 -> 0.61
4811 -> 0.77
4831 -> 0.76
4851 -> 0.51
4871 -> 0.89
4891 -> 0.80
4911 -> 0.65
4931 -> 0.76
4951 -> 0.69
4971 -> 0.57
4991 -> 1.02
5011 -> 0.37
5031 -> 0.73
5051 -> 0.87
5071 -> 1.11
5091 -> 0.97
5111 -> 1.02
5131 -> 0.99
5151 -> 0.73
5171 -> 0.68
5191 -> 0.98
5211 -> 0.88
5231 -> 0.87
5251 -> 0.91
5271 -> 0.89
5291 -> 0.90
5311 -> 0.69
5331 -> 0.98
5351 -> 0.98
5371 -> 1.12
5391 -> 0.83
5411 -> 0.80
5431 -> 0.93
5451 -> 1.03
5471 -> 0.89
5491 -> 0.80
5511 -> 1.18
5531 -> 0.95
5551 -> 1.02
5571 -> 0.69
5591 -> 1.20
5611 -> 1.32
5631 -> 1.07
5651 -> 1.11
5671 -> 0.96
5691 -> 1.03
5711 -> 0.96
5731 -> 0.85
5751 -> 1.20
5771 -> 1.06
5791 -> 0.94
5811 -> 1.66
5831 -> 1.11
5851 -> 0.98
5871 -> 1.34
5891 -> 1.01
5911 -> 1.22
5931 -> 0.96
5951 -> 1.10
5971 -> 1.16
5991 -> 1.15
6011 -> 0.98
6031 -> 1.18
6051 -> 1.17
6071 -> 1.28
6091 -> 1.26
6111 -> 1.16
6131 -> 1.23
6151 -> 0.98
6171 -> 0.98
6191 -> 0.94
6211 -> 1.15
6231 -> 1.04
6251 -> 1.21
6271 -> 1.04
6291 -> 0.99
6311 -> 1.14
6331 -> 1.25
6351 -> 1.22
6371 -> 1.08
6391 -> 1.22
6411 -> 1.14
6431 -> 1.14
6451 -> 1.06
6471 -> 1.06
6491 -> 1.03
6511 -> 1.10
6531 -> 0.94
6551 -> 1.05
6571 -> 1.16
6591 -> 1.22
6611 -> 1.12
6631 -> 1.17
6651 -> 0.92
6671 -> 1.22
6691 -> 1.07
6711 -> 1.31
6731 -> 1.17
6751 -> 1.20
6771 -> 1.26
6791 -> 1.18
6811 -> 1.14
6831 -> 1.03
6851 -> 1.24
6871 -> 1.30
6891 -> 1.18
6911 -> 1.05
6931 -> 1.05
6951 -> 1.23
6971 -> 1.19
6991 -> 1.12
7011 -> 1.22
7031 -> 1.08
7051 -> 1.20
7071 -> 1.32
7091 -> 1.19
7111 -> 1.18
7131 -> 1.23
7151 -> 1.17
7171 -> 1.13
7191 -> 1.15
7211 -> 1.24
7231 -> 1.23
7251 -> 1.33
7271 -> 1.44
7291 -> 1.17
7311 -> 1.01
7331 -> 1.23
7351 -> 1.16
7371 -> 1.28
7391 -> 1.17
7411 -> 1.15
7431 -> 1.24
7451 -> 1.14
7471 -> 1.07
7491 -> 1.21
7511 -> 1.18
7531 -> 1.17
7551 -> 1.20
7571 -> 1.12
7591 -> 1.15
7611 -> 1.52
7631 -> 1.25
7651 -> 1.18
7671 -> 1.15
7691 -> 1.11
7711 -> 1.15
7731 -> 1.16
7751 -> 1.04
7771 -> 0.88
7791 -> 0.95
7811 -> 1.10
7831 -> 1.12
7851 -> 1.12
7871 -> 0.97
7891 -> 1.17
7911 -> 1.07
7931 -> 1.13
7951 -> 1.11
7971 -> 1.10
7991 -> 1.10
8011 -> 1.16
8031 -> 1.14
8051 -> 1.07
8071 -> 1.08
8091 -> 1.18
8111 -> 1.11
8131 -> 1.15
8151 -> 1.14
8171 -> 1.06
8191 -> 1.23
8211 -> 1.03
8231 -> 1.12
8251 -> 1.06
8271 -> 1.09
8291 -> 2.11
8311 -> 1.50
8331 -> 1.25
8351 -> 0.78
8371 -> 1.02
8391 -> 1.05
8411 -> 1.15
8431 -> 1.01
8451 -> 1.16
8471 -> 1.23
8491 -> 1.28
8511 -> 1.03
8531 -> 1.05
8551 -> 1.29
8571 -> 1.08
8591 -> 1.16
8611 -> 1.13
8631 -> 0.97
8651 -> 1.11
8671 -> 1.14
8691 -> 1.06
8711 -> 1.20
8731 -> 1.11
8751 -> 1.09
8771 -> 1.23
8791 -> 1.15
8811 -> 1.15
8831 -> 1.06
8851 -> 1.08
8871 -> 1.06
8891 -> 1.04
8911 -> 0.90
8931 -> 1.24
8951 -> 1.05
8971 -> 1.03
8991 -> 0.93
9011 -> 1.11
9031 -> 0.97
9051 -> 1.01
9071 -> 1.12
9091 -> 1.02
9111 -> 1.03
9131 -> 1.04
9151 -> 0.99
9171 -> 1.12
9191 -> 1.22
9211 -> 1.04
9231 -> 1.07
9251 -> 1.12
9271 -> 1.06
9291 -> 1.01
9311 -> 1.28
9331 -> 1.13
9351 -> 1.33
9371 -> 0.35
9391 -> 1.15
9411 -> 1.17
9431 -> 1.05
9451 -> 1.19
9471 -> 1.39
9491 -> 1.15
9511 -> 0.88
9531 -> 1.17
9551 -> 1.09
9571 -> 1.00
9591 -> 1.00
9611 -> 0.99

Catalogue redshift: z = 0.26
